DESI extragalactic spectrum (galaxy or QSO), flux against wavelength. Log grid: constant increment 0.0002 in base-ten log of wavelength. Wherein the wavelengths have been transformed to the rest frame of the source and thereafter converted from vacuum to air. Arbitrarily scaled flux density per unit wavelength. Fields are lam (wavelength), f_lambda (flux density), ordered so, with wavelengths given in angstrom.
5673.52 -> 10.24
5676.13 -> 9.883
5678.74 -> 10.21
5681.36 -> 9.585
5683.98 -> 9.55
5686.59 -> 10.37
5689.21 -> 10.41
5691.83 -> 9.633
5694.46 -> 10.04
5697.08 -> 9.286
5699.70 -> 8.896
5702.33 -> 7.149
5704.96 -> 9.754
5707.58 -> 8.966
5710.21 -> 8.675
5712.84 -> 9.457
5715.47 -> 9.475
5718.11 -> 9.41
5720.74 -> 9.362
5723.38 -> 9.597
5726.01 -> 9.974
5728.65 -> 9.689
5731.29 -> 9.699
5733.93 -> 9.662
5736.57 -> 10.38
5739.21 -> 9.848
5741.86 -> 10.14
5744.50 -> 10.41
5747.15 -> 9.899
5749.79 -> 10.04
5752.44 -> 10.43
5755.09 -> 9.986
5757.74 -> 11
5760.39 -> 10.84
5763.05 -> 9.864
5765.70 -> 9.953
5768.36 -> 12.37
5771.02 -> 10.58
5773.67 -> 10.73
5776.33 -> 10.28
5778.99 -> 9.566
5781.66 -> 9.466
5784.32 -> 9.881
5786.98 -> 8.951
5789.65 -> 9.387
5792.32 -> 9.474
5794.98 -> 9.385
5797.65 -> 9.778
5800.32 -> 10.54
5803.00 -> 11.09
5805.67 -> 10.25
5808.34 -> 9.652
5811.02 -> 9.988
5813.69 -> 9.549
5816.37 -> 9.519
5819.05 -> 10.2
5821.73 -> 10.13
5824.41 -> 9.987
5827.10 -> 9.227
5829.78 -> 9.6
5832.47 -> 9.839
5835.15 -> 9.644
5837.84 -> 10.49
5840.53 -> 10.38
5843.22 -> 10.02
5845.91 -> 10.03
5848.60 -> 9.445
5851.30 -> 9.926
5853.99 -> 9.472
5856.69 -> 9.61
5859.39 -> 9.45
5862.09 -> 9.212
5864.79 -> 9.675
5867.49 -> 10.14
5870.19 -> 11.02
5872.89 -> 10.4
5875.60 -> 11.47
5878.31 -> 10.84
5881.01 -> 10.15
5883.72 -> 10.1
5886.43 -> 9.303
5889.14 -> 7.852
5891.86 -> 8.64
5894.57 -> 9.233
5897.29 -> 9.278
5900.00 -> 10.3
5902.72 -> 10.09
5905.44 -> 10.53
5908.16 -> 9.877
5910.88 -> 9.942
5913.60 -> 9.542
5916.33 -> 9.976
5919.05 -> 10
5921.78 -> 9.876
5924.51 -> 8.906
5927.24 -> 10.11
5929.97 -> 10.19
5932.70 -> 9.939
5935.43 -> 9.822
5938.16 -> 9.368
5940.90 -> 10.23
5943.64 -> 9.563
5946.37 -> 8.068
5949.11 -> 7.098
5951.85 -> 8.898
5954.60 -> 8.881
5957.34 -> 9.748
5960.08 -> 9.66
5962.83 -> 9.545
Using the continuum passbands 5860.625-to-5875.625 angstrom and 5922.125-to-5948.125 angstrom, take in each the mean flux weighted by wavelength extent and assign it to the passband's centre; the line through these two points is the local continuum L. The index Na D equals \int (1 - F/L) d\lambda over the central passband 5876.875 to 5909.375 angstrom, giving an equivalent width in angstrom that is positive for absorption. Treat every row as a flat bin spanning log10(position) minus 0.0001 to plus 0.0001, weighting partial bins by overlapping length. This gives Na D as 0.9 angstrom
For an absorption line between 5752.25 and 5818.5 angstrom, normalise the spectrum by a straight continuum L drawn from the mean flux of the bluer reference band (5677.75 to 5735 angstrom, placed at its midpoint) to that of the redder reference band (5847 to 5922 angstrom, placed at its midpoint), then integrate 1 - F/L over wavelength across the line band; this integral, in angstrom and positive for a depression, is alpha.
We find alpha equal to -3.1 angstrom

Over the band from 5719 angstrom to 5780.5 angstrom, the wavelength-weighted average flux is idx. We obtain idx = 10.2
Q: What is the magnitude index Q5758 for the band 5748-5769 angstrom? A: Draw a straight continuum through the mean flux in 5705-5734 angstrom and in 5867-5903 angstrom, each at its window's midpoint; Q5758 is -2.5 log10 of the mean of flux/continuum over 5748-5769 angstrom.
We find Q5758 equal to -0.10 mag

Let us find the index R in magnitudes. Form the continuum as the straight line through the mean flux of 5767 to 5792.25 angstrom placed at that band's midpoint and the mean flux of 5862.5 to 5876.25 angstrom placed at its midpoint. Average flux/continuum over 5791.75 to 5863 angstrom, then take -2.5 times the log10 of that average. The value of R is 0.04 mag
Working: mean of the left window 10.1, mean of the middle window 9.86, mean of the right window 10.4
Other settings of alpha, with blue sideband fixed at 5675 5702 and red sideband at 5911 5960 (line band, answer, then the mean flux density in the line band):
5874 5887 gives -1.29 angstrom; 10.4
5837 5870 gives -1.13 angstrom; 9.85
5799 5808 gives -0.89 angstrom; 10.5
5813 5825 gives -0.41 angstrom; 9.89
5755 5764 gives -0.83 angstrom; 10.5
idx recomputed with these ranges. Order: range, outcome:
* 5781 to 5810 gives 9.82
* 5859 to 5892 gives 9.92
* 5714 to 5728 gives 9.57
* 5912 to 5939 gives 9.78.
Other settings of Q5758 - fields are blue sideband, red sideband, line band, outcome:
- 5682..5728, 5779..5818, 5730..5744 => -0.05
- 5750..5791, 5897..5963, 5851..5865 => 0.04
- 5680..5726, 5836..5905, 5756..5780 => -0.11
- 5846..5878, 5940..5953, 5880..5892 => 0.05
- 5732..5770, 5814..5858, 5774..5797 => 0.06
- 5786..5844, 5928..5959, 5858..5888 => -0.06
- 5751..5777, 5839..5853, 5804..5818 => 0.04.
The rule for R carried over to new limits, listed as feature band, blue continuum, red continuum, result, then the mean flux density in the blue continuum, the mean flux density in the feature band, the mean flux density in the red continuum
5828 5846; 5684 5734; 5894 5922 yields -0.03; 9.45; 9.98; 9.89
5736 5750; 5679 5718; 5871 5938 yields -0.07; 9.4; 10.1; 9.85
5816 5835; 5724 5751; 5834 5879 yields 0.03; 9.97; 9.79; 10.1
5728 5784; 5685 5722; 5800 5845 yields -0.07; 9.35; 10.2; 9.99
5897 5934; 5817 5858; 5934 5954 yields -0.08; 9.86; 9.91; 9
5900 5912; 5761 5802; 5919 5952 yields -0.07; 10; 10.1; 9.38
